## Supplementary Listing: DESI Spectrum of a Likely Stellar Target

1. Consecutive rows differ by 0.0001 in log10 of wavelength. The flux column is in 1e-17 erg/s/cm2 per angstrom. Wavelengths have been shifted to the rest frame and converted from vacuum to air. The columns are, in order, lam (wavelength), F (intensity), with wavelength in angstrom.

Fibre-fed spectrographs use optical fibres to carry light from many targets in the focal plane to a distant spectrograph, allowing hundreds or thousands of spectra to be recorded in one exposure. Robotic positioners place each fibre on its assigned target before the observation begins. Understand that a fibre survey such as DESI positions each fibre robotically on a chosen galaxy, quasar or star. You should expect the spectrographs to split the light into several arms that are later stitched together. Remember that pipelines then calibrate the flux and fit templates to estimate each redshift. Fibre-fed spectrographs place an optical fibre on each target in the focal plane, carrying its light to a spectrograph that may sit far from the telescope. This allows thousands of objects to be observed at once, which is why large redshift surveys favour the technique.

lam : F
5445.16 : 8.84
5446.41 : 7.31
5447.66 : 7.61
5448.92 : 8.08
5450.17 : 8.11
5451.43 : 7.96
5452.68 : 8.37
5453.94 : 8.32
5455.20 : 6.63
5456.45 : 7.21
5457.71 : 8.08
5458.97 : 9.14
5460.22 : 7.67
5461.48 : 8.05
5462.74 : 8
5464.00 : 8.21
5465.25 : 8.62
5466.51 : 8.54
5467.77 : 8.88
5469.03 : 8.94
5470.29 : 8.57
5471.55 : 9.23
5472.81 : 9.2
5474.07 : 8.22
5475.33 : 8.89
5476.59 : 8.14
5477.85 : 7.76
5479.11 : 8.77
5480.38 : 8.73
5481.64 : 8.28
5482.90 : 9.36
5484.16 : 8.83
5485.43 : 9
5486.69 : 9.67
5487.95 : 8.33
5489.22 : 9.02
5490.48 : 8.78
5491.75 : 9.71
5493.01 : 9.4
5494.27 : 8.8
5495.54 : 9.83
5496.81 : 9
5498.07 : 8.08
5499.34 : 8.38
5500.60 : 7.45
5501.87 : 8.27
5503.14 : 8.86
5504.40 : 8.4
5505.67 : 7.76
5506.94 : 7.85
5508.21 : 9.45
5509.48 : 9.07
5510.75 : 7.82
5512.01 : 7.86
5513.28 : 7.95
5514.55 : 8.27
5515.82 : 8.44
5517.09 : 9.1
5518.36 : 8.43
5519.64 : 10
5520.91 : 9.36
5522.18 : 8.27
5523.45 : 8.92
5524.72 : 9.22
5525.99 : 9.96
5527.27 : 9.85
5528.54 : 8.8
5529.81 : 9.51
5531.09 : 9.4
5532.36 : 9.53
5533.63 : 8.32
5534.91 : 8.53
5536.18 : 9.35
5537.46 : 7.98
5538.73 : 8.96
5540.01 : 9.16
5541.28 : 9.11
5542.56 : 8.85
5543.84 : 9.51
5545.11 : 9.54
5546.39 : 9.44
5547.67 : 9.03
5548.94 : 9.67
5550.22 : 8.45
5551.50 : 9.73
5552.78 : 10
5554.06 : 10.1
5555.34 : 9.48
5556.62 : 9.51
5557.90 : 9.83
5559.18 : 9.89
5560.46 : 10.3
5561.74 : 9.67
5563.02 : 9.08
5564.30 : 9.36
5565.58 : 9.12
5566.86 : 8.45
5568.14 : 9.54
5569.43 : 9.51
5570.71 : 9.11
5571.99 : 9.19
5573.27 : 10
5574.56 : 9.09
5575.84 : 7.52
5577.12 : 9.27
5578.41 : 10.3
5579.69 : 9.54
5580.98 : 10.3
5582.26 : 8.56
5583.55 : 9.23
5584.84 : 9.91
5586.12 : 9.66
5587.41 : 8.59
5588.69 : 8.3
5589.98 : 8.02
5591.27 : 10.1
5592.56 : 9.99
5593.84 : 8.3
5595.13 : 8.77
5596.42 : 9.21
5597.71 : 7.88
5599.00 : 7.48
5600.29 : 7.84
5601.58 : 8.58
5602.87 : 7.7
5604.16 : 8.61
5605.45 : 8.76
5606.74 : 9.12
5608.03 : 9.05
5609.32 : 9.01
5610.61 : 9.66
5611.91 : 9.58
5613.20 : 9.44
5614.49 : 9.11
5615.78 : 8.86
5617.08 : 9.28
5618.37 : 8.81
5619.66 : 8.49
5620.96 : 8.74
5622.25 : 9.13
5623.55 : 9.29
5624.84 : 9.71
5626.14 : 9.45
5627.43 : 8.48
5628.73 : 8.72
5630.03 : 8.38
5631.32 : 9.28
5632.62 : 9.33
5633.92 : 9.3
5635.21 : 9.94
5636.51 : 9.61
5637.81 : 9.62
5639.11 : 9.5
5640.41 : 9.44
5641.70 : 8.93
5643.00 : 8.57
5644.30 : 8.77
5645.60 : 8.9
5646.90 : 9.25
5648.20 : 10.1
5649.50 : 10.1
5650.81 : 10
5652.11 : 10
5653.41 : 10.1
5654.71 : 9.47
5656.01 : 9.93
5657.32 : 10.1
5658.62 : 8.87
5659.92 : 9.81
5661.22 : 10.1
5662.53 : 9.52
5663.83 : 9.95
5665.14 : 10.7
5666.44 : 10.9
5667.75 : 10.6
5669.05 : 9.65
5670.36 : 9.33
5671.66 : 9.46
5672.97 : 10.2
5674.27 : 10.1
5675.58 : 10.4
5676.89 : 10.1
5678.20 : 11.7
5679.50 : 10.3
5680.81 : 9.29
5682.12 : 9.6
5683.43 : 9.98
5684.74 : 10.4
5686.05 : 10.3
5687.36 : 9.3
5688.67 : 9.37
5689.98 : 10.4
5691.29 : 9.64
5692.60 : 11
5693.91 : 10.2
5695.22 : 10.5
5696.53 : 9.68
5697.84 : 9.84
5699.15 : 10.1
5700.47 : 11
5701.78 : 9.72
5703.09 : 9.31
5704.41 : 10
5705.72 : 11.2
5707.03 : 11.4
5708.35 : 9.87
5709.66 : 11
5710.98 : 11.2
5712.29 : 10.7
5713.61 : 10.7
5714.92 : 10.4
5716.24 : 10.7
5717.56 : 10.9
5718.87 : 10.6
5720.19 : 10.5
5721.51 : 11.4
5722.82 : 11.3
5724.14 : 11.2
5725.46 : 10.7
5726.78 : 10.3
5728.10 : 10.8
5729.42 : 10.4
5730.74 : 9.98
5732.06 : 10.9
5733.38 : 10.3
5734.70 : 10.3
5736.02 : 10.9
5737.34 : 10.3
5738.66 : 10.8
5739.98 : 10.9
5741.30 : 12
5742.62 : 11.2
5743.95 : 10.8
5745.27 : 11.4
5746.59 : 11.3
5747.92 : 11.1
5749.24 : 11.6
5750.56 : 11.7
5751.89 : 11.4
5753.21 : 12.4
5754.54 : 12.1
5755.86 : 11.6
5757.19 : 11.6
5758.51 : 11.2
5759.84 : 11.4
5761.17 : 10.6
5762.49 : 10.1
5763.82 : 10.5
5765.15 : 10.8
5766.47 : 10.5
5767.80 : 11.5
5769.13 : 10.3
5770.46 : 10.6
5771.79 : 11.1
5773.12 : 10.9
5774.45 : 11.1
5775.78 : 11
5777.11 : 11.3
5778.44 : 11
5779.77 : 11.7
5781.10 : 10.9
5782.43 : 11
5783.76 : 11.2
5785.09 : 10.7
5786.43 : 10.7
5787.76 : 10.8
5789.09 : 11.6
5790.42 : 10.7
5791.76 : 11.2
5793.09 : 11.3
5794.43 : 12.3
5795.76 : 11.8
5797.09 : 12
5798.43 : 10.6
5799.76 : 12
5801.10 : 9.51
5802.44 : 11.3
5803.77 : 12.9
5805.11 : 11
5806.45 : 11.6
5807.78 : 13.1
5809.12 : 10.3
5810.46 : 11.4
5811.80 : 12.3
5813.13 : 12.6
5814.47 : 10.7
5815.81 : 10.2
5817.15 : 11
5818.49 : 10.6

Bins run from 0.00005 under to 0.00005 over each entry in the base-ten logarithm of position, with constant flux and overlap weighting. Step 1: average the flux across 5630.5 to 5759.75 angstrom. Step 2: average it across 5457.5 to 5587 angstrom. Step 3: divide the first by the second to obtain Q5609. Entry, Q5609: 1.15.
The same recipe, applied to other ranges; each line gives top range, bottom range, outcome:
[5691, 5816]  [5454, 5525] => 1.28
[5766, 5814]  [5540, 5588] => 1.20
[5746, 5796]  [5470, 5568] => 1.25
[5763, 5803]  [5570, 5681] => 1.18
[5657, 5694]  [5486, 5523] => 1.16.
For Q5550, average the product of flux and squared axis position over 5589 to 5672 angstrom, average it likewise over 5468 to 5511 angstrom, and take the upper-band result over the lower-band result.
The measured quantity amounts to 1.1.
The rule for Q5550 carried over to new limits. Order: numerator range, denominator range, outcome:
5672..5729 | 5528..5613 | 1.19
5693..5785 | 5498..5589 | 1.28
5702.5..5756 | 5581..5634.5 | 1.27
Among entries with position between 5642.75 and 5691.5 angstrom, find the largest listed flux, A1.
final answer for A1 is 11.7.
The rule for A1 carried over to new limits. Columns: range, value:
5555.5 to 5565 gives 10.3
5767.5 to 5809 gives 13.1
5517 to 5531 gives 10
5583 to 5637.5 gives 10.1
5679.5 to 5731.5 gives 11.4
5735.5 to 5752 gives 12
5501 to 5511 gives 9.45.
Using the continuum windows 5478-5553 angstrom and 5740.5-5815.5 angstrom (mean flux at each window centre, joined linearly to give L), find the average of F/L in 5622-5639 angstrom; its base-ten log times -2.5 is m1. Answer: 0.077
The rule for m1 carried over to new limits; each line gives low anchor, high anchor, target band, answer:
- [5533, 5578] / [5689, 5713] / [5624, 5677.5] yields 0.04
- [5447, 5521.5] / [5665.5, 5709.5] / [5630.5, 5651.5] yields 0.04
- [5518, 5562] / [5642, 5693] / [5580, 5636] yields 0.07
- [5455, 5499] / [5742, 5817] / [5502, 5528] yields 0.03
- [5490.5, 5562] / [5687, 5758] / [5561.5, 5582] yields 0.01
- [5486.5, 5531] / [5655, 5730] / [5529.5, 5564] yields -0.03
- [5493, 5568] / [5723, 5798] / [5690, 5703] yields 0.03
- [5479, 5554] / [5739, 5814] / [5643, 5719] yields 0.03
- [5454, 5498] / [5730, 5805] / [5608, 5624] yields 0.08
